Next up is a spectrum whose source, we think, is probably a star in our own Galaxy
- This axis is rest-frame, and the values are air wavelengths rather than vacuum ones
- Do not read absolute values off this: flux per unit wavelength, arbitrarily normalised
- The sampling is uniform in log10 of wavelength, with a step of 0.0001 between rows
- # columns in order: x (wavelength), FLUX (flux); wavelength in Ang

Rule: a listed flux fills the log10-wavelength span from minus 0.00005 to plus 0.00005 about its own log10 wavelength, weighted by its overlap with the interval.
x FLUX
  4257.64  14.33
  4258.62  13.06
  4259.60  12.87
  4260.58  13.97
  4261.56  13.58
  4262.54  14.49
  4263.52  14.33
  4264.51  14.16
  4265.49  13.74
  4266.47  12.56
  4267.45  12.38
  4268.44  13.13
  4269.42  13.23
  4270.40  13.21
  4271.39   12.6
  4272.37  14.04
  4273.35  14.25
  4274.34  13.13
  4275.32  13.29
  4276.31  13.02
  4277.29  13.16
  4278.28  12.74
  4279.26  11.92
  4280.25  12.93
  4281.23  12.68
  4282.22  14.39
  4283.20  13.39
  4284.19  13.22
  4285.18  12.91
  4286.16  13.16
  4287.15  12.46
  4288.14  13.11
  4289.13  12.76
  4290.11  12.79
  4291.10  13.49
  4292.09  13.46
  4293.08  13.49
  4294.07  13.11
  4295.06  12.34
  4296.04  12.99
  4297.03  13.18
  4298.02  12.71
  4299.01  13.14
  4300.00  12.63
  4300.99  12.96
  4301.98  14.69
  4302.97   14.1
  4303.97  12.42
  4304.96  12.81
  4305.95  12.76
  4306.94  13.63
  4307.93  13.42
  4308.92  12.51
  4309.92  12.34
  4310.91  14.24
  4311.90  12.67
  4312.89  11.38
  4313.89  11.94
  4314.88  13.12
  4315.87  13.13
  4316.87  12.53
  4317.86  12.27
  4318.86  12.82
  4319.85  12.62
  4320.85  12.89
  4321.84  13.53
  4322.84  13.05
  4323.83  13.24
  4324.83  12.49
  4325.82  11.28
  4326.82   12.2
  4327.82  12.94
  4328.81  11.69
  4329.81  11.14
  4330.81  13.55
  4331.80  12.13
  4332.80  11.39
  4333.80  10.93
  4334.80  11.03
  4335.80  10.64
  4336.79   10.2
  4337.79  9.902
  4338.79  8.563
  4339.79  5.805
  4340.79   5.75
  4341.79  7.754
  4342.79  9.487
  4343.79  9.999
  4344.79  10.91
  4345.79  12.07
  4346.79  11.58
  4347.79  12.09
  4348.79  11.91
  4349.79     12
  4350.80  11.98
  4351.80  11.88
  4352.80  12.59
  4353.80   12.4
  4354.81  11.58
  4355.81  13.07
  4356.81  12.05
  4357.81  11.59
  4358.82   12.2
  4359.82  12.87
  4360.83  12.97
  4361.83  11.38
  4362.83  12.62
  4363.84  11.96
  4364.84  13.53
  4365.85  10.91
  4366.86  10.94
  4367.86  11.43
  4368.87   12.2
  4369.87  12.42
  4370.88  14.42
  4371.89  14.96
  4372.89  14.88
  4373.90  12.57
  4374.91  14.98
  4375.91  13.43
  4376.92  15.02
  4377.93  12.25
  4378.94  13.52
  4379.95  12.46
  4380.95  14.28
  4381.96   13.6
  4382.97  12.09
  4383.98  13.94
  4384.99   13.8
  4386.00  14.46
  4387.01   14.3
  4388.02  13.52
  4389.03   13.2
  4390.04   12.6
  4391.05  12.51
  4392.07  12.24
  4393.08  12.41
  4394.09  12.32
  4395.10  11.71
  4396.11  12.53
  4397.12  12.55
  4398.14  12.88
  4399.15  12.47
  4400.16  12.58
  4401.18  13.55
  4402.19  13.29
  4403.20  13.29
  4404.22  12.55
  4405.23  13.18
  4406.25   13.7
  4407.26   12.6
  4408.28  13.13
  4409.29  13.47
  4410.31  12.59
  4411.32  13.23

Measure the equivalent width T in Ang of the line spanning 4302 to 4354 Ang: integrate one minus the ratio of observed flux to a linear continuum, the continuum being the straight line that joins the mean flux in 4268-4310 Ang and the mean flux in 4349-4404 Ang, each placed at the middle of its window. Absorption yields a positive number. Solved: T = 4.8 Ang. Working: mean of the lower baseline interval 13.1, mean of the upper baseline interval 12.8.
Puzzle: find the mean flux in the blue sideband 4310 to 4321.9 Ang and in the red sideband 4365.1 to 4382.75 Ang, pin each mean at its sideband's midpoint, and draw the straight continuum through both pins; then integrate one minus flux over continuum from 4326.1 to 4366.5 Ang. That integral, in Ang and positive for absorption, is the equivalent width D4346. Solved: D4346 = 5.2 Ang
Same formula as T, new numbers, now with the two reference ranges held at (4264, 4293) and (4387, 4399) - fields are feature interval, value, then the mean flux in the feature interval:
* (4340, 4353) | 2.3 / 10.6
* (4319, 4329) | 0.3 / 12.6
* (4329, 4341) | 2.5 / 10.2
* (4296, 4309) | -0.1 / 13.2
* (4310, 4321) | 0.3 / 12.7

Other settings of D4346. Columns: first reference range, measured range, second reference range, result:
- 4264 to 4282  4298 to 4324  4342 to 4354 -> -1.4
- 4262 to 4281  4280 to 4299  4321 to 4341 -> -0.7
